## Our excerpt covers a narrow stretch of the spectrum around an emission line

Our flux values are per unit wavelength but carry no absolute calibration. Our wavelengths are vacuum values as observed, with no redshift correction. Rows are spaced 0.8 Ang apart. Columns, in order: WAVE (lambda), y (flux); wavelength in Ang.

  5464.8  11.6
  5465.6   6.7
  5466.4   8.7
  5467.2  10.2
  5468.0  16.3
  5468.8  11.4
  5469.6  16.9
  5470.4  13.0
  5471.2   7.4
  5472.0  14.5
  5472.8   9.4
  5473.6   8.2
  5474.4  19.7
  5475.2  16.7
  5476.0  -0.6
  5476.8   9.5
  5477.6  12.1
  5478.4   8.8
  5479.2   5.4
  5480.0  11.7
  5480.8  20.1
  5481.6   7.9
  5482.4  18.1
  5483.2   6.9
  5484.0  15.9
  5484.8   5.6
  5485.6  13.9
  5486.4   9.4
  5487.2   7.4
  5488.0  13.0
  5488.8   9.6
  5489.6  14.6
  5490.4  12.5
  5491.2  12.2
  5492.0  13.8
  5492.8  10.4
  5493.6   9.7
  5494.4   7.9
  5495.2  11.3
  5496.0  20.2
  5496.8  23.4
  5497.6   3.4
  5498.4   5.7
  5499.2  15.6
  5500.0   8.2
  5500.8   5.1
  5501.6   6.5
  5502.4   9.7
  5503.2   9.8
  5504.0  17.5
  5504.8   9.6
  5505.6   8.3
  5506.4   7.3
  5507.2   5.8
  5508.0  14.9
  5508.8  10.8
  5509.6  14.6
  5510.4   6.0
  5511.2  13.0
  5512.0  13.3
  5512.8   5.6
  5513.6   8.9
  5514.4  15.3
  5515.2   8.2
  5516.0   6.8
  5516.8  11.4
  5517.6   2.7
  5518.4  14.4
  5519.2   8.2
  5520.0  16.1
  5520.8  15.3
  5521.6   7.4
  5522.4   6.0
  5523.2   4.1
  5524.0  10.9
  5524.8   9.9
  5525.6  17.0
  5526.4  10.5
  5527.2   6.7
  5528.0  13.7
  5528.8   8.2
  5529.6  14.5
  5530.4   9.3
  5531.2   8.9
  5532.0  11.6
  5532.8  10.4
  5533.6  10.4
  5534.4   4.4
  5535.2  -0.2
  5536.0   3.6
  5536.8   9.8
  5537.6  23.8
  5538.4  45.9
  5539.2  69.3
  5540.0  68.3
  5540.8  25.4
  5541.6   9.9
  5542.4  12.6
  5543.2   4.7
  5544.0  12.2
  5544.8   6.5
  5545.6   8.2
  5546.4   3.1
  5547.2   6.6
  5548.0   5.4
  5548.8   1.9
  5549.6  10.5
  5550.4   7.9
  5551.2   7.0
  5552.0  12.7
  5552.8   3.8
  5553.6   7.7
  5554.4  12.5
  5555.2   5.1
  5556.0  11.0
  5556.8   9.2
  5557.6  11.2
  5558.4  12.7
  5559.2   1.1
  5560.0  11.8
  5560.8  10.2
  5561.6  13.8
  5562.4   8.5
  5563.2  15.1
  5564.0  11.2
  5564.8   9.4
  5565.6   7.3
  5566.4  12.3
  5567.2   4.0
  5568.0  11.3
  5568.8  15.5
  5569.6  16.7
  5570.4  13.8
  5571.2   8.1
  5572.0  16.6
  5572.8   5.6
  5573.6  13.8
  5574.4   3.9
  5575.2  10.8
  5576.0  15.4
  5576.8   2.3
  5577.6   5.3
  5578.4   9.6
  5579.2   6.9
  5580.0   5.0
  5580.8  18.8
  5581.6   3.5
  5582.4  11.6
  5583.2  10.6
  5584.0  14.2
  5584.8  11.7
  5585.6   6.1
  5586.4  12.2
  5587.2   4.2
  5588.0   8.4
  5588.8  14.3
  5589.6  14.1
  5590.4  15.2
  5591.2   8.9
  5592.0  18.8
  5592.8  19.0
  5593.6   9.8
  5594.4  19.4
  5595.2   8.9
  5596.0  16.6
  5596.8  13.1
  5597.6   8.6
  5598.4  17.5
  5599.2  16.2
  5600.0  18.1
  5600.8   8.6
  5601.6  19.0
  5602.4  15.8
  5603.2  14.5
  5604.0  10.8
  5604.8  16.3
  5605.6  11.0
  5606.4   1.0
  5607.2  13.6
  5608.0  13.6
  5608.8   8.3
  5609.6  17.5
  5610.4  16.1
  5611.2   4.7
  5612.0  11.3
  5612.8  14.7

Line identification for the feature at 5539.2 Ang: H-beta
